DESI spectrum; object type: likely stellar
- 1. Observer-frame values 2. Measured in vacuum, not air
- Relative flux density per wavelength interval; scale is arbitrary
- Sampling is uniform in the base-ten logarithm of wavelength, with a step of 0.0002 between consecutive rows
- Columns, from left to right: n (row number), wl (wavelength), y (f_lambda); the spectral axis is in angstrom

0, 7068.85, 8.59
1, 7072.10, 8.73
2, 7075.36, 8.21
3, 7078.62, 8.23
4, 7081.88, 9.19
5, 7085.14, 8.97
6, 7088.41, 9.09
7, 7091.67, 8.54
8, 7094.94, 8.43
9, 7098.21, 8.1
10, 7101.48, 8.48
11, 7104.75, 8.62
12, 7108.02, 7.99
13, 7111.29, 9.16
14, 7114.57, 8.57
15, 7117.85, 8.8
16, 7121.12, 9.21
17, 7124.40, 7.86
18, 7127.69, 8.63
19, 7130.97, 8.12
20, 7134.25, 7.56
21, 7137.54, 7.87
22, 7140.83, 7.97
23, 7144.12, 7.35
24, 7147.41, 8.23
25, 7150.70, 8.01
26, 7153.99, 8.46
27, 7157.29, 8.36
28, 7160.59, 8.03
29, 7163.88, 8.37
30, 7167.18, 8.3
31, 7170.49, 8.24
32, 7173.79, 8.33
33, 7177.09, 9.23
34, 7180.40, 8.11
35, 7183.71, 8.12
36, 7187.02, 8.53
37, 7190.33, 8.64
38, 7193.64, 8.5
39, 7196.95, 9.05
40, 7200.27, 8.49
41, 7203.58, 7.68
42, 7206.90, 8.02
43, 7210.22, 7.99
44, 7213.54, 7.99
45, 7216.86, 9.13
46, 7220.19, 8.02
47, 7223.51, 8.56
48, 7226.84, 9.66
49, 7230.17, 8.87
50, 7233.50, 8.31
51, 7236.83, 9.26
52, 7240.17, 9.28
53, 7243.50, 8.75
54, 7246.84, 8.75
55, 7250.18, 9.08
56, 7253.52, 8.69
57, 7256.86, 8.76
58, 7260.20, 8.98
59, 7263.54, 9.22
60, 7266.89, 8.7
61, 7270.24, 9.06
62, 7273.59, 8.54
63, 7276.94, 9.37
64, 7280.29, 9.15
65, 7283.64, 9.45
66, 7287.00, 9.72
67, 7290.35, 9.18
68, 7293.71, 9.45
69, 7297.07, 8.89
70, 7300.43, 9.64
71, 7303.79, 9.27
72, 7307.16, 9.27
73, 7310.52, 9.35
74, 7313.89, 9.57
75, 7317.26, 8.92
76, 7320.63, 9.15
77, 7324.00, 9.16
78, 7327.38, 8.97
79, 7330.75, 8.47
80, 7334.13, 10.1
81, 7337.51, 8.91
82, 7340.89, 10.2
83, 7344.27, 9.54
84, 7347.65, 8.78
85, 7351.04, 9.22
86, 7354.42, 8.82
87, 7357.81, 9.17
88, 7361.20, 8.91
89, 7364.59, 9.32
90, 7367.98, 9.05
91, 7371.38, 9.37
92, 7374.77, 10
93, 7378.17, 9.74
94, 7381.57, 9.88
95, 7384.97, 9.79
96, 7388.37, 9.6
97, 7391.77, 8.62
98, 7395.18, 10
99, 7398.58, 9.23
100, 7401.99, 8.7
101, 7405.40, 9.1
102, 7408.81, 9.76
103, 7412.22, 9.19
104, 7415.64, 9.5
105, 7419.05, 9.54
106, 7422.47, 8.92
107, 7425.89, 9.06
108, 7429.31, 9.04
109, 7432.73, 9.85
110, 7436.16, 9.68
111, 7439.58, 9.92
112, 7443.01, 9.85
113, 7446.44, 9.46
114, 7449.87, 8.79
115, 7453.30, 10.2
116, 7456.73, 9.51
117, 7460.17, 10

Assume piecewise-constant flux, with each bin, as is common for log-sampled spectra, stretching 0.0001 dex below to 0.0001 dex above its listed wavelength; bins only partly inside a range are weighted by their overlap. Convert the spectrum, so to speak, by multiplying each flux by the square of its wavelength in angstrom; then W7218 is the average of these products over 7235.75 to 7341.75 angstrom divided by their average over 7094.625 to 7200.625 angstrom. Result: 1.14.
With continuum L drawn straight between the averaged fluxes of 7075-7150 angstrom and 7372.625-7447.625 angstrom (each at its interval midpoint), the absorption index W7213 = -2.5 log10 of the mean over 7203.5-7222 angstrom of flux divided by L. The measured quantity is 0.07 mag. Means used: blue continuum 8.4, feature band 8.18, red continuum 9.47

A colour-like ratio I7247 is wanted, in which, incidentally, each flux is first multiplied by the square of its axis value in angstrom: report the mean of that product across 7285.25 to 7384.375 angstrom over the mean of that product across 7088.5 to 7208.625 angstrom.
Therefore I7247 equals 1.2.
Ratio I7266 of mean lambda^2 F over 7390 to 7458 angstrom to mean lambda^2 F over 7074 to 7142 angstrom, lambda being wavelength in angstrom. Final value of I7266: 1.2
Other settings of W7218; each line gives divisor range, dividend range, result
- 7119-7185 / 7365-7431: 1.22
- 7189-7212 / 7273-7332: 1.14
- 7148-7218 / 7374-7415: 1.20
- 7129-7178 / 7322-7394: 1.21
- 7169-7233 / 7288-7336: 1.12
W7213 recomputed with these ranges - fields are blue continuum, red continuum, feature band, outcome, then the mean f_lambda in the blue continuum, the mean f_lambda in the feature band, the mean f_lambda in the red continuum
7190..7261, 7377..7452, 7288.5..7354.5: -0.025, 8.65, 9.26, 9.42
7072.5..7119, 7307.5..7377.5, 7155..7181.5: 0.052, 8.6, 8.38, 9.26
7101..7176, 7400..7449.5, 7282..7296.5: -0.065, 8.29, 9.41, 9.38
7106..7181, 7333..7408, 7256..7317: -0.027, 8.3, 9.2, 9.37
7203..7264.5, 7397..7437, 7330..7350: -0.039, 8.7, 9.37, 9.29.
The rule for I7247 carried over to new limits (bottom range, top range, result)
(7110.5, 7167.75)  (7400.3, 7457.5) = 1.24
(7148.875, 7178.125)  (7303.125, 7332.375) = 1.14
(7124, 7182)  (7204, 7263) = 1.09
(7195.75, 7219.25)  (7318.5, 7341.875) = 1.15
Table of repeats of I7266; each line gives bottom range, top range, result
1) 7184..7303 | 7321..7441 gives 1.10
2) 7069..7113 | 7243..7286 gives 1.10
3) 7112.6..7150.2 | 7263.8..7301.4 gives 1.17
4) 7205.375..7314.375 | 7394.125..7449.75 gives 1.10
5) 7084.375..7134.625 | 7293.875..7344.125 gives 1.16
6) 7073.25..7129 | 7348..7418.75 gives 1.18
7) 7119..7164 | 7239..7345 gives 1.17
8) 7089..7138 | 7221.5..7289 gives 1.11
